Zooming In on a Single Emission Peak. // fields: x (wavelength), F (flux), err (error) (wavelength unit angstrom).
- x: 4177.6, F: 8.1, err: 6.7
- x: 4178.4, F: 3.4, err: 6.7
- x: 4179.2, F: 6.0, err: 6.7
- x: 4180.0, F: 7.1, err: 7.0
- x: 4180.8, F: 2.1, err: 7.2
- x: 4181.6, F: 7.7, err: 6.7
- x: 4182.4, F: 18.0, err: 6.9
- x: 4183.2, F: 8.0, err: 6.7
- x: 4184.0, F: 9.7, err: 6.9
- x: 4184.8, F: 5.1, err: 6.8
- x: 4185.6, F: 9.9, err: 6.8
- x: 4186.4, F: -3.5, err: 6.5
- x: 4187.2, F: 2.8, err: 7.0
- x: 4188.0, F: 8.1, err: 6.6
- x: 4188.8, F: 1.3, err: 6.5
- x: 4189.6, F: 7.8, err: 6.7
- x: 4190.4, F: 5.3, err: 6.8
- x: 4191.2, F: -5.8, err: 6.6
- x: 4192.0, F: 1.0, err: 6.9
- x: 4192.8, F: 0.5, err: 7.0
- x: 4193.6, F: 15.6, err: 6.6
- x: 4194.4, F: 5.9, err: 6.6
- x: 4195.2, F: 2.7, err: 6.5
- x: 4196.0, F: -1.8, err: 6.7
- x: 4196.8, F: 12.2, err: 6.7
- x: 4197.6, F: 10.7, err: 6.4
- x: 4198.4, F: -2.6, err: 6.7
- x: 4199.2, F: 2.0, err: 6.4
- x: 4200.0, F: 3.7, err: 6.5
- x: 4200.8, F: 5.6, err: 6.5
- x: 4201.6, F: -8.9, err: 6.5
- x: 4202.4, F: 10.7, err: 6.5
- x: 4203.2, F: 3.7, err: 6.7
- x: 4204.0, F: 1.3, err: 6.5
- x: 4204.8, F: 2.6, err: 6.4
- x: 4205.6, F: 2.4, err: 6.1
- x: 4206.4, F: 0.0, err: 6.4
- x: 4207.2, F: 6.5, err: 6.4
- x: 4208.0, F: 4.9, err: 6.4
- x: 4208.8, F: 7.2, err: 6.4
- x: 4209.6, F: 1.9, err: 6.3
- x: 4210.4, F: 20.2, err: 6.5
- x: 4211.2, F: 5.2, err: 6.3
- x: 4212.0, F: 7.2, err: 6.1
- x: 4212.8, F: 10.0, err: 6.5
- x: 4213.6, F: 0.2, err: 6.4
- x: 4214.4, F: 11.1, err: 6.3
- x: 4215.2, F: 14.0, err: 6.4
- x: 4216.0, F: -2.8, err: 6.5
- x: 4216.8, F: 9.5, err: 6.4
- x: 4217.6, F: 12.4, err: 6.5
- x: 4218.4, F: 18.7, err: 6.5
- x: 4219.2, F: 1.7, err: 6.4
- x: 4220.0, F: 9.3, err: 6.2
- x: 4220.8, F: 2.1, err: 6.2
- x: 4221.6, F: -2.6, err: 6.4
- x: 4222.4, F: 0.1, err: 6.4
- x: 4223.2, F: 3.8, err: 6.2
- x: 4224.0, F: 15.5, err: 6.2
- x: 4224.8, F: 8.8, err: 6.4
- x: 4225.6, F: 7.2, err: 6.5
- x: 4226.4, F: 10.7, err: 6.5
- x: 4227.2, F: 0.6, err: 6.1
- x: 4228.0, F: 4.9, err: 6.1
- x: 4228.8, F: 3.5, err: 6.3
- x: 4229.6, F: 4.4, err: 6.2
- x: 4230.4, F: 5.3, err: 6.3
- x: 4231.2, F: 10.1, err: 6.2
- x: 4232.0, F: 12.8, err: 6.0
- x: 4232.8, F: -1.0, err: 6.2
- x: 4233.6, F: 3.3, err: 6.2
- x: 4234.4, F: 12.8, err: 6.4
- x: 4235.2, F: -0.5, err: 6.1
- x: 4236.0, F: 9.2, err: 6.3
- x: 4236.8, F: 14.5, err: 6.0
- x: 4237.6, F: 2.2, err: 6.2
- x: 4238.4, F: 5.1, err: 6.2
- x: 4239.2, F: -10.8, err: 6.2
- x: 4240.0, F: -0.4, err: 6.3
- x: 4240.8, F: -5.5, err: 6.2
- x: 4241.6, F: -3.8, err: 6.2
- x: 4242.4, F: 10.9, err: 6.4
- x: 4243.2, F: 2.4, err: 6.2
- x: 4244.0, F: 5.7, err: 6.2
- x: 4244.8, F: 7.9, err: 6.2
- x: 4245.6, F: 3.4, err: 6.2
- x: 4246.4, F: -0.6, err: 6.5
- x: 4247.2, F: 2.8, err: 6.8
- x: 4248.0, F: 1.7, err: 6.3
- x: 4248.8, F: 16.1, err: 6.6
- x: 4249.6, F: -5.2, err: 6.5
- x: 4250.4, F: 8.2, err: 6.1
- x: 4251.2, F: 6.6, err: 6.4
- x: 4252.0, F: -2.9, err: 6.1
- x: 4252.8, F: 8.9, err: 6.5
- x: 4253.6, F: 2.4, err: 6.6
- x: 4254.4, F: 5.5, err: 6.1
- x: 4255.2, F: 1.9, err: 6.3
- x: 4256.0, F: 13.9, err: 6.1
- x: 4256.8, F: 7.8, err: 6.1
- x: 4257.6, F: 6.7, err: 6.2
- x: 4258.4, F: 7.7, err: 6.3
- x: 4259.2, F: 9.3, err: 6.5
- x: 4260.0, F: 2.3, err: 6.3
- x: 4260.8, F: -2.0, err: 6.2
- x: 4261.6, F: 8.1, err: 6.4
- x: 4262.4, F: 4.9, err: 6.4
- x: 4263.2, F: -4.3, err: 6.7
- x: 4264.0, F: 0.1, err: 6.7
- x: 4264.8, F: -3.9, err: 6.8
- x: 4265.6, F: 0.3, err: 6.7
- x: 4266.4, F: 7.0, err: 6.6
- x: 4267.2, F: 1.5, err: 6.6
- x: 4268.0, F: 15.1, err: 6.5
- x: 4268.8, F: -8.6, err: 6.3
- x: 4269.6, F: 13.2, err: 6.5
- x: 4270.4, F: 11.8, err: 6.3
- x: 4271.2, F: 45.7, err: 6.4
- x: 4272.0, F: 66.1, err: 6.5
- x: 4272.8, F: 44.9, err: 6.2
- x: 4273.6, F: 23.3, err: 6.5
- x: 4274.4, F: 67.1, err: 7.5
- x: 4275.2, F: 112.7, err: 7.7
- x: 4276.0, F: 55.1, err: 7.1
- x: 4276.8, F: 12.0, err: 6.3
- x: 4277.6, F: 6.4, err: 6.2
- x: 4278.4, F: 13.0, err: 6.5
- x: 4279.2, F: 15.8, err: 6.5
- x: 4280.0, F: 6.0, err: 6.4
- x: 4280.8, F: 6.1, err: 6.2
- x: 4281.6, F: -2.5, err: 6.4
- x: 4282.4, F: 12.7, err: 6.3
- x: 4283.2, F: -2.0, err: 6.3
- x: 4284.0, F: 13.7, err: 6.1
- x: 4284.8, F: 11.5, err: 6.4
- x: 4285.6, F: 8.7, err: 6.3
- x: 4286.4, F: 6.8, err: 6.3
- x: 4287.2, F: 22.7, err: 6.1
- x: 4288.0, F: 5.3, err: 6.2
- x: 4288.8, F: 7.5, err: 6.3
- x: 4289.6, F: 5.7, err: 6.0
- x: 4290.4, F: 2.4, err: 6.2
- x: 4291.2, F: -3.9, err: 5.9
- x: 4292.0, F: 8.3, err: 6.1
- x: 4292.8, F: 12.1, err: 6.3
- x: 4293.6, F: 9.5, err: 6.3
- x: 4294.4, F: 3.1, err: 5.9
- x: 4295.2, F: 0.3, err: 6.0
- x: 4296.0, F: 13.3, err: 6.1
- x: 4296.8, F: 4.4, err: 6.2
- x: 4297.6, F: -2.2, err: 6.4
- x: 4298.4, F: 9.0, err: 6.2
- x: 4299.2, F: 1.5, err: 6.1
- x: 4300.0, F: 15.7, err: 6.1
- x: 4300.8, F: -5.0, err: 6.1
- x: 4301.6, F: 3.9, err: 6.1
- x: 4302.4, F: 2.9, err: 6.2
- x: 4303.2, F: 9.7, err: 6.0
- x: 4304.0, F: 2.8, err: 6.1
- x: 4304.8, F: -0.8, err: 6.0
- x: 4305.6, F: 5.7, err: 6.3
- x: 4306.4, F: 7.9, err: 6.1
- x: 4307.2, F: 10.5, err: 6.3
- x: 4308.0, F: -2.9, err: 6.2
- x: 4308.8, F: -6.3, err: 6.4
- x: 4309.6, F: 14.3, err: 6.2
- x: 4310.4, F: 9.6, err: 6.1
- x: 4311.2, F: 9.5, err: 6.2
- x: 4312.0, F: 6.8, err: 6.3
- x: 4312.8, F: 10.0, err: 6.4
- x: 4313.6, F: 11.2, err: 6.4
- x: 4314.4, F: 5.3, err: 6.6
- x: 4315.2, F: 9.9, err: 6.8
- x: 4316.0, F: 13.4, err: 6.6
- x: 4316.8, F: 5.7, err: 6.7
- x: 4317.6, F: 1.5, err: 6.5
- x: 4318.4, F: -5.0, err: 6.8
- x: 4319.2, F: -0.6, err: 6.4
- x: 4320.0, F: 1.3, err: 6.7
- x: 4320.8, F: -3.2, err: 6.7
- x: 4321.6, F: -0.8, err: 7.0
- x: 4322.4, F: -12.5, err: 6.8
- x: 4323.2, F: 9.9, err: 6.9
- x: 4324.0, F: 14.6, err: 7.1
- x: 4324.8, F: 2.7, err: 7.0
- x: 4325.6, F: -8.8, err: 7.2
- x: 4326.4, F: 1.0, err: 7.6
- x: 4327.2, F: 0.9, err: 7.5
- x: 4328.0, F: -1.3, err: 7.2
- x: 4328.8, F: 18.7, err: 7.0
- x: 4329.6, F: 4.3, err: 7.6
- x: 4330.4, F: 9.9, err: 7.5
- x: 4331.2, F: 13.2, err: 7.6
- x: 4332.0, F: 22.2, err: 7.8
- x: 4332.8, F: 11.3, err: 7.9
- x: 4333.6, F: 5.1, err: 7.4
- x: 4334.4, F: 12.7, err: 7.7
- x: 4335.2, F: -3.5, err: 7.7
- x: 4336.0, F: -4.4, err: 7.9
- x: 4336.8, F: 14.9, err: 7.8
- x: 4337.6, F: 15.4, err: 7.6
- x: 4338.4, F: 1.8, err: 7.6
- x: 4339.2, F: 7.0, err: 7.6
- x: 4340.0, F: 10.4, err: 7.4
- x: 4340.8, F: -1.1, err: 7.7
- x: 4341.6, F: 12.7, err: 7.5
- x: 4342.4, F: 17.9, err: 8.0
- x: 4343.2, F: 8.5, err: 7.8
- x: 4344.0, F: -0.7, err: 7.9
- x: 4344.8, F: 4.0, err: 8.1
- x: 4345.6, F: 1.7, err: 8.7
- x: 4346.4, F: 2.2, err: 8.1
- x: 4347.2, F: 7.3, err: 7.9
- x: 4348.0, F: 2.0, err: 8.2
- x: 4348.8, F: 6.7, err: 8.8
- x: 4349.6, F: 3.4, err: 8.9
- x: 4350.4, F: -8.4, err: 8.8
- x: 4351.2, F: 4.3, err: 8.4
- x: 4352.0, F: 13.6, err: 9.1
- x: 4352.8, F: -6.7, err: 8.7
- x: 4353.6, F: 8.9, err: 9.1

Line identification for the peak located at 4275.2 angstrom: [O II] 3727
